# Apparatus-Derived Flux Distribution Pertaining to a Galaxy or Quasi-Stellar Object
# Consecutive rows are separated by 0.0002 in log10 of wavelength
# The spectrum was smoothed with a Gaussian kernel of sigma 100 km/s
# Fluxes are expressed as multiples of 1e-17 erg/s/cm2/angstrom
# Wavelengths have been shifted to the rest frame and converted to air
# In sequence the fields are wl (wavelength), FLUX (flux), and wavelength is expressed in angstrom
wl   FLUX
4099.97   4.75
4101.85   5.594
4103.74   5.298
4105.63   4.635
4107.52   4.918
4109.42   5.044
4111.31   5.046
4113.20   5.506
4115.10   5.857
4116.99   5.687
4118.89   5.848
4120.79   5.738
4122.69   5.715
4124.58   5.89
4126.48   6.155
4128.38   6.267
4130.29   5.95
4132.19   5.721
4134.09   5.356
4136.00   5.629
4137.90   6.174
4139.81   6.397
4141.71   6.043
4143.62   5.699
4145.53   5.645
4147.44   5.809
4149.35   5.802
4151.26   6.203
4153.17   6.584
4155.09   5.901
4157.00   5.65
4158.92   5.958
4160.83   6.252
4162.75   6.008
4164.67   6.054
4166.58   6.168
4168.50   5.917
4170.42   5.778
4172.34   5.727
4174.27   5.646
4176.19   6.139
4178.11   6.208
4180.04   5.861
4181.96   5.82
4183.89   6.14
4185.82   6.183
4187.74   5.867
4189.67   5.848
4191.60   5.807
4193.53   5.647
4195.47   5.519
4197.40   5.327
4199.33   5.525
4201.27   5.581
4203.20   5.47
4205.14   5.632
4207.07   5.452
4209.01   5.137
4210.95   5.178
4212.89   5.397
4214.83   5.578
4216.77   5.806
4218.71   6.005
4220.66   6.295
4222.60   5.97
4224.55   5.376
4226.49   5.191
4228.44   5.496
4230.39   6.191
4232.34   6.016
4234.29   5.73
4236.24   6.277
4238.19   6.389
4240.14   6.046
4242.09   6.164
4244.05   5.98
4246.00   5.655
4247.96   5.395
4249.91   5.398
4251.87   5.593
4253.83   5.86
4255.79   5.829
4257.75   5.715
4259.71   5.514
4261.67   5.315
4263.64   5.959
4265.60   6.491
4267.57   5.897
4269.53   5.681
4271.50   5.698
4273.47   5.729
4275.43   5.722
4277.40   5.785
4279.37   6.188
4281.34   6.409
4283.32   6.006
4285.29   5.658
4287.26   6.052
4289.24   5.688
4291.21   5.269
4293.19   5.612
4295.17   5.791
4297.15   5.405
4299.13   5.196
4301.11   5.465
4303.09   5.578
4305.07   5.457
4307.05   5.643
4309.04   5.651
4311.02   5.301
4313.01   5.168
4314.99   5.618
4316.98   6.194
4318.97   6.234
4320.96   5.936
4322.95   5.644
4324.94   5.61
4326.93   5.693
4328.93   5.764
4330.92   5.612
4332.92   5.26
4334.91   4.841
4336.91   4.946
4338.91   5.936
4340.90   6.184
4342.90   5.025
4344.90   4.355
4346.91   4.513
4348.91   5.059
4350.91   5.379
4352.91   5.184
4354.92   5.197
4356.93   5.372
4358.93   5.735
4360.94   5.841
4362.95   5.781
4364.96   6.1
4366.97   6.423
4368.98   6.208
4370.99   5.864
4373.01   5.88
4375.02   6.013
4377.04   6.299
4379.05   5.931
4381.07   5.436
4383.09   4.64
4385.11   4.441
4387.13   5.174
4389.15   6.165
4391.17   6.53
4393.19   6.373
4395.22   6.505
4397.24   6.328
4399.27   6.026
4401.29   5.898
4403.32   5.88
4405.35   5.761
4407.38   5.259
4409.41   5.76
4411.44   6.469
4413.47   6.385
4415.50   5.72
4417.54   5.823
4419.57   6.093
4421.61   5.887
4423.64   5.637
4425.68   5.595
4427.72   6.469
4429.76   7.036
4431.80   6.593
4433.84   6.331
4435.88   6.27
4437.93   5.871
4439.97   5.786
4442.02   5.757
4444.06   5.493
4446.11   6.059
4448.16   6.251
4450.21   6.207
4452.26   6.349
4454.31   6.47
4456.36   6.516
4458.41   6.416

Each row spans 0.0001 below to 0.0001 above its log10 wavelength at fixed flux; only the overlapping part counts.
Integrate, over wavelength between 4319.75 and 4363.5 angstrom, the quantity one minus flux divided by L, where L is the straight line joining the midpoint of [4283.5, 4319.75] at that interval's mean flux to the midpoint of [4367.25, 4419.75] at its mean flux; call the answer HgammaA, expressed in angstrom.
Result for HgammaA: 2.51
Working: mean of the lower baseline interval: 5.62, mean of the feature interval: 5.4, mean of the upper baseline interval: 5.88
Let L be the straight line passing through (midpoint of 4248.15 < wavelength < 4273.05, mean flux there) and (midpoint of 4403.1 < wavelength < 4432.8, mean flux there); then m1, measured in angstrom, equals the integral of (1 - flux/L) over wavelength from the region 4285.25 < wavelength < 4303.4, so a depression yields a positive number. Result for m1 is 0.72 angstrom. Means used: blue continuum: 5.73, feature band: 5.57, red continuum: 6.03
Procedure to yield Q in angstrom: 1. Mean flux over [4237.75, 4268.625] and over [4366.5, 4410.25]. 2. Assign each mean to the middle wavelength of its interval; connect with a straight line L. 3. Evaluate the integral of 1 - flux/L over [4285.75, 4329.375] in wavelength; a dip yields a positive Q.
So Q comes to 1.5 angstrom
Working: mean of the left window 5.82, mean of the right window 5.85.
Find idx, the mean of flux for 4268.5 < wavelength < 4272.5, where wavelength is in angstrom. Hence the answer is 5.69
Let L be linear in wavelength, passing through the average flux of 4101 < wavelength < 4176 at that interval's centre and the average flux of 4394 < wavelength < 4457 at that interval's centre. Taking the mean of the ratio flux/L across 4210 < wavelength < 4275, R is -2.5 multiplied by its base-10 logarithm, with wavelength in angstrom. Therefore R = 0.02 mag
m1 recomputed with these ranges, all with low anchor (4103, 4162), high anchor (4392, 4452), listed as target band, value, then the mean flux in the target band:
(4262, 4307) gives 1.2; 5.75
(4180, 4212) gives 1.0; 5.64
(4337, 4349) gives 1.6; 5.17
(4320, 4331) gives 0.4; 5.72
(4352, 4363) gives 0.9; 5.5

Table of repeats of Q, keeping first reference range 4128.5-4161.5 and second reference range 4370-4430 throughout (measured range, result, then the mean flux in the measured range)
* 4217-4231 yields 0.3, 5.78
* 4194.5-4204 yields 0.7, 5.49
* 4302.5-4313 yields 0.7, 5.49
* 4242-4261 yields 0.8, 5.68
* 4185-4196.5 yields 0.2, 5.81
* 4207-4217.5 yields 0.9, 5.41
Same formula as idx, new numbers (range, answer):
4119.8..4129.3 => 5.95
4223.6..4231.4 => 5.57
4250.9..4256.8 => 5.76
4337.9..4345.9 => 5.38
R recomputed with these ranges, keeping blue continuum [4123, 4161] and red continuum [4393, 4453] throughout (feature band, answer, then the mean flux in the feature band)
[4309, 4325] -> 0.06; 5.72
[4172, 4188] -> 0.00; 5.97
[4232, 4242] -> -0.02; 6.11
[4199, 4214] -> 0.11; 5.42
